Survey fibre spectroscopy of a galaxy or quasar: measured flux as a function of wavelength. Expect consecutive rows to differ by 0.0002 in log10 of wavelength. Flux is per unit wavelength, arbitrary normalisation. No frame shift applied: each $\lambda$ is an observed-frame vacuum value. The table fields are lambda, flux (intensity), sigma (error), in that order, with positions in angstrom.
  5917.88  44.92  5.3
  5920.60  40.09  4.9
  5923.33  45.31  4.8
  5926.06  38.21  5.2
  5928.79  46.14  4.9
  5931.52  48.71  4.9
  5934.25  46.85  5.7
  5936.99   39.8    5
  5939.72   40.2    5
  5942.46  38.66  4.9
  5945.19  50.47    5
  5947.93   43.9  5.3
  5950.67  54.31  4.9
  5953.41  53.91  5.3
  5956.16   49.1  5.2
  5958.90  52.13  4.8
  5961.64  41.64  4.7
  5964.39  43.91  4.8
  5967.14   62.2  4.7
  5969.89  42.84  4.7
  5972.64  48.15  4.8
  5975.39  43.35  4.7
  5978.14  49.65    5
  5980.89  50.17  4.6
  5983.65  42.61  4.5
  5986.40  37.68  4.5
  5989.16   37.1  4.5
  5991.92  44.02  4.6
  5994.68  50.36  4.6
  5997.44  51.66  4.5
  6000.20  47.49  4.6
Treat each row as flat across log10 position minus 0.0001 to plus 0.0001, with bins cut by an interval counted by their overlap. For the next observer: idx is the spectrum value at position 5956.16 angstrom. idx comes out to 49.1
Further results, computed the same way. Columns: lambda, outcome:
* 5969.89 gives 42.84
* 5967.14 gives 62.2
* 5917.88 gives 44.92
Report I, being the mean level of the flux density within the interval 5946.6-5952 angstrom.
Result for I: 49.1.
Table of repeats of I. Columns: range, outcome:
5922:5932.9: 44.6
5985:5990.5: 37.4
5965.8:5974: 51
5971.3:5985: 46.8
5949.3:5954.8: 54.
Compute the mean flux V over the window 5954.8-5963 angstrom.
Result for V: 47.7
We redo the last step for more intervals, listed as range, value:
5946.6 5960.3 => 50.7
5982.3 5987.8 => 40.1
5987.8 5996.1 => 43.9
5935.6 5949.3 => 42.6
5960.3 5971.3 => 47.6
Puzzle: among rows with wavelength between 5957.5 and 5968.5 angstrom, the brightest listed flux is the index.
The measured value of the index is 62.2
